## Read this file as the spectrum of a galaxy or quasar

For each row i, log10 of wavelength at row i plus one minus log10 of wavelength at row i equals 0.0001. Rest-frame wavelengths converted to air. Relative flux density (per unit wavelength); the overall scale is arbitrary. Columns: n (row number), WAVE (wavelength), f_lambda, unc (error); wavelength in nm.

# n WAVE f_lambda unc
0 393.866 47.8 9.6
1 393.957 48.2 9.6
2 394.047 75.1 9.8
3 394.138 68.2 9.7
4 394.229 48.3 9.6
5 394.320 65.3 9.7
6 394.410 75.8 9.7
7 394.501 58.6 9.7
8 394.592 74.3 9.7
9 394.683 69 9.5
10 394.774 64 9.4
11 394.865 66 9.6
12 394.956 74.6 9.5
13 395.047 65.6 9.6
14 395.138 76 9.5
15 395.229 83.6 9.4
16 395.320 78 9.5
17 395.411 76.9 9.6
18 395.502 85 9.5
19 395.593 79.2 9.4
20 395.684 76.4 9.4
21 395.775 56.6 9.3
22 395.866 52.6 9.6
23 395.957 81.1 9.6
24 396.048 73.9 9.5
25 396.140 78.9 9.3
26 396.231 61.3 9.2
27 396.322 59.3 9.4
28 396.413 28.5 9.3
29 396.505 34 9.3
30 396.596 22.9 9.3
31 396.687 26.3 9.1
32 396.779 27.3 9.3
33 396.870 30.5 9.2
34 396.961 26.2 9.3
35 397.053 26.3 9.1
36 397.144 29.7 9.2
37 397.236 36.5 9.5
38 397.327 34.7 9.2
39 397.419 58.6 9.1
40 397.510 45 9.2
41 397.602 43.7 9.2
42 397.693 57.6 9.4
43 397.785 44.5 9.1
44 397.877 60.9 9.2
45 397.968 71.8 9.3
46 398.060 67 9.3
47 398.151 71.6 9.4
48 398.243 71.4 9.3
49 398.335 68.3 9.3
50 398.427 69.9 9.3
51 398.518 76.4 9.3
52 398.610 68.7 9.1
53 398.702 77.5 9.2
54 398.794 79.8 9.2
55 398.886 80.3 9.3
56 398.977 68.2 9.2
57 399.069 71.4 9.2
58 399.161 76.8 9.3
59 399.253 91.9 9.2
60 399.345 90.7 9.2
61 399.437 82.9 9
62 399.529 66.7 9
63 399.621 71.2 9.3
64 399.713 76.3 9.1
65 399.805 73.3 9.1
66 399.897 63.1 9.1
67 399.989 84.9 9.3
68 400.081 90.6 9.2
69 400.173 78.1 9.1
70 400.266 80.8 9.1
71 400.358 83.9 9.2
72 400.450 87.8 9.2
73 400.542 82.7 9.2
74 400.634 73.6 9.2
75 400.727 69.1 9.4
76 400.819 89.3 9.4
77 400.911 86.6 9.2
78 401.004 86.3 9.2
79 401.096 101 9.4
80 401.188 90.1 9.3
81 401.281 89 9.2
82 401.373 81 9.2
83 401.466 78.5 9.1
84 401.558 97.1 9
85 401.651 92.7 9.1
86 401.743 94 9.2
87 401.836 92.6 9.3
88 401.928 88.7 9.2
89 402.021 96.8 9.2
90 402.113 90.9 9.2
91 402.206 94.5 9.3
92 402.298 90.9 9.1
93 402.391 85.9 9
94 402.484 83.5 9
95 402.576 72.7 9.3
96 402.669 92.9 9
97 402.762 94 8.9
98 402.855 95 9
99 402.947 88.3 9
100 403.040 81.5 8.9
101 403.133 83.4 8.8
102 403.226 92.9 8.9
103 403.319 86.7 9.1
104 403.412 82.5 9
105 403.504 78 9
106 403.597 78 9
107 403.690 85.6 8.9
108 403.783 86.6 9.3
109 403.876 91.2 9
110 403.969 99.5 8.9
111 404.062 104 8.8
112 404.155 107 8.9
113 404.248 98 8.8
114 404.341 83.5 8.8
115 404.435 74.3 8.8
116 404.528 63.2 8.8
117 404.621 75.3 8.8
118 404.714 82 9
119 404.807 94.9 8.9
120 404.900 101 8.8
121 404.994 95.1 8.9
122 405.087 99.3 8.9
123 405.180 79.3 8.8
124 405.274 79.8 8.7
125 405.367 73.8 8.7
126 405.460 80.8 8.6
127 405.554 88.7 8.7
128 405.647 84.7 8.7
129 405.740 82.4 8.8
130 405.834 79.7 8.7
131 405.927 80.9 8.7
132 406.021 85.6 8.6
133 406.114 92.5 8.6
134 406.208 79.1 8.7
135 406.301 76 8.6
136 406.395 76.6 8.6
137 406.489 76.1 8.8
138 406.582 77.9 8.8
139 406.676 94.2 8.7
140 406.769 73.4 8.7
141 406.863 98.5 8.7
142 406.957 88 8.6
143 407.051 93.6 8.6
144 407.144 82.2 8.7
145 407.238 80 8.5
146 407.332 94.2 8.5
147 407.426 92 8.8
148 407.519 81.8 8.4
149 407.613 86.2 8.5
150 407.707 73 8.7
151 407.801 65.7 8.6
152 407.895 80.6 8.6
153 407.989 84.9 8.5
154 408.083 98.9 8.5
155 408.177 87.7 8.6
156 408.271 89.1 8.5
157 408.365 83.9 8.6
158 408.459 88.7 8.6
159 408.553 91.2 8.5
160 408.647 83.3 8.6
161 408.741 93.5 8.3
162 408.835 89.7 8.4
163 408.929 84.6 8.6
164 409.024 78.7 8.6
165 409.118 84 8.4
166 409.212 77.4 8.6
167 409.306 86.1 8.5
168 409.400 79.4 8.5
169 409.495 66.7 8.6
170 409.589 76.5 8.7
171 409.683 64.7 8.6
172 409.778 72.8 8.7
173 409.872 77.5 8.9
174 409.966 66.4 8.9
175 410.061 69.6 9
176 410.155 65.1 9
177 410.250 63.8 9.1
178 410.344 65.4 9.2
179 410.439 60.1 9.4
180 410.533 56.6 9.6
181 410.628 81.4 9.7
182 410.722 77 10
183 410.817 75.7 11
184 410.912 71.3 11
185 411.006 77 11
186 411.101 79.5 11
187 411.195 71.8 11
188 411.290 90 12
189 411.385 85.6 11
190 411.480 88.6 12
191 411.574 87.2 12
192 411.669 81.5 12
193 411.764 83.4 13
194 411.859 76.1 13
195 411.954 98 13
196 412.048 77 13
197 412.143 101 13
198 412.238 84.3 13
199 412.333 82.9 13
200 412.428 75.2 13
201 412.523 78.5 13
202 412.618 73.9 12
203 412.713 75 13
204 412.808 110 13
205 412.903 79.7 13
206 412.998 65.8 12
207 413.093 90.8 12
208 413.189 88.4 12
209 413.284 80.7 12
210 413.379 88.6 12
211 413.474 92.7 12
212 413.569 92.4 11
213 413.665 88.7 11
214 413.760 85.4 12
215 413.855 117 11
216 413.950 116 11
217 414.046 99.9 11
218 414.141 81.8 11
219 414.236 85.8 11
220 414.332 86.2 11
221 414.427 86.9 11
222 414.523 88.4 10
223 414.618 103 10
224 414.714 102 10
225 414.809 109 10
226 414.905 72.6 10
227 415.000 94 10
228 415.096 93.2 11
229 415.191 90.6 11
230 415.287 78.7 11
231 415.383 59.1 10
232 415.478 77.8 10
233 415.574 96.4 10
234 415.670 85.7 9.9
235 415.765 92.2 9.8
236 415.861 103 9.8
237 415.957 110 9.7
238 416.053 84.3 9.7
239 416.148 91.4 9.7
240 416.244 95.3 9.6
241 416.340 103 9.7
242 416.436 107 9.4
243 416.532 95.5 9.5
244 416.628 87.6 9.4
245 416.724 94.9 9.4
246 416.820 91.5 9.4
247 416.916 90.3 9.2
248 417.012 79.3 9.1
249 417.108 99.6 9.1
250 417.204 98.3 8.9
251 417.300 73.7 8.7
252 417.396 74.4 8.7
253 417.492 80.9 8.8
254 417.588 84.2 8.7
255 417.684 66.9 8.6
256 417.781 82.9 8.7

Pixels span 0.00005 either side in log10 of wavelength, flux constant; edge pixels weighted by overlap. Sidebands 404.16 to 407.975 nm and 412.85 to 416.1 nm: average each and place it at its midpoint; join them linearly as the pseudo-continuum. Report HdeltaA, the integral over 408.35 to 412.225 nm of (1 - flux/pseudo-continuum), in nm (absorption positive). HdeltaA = 0.37 nm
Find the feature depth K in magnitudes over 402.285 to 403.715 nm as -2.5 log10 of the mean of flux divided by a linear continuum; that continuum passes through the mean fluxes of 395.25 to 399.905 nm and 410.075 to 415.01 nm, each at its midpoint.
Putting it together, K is -0.22 mag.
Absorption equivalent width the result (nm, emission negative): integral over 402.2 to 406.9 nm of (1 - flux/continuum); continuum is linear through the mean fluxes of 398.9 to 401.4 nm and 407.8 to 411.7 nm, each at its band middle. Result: -0.34 nm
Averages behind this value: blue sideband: 81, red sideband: 78.7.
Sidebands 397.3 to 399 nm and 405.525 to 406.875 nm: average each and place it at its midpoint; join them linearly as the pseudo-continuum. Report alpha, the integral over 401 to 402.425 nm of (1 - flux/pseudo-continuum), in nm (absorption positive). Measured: -0.36 nm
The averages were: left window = 64.3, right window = 82.6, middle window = 90.8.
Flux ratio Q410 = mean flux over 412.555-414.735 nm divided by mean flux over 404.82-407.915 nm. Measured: 1.07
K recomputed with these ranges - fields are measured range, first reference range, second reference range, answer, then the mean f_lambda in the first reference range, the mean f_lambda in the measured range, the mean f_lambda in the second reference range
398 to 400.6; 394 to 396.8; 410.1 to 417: -0.12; 63.6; 76.8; 86.3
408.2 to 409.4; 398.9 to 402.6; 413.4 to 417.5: 0.03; 83.7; 85.7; 91.6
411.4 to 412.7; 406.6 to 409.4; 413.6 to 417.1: 0.07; 85.5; 83.5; 92.4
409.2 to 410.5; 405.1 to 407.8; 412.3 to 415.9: 0.21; 83.2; 70.5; 88.6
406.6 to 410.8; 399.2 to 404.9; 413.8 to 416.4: 0.12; 85.8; 80.1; 92.8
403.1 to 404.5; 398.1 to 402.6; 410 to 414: -0.08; 81.9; 88.4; 82.1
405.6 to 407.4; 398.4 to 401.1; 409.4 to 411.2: -0.14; 79.1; 84.1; 70.7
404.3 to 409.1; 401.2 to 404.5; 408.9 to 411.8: -0.03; 88.8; 84.3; 75.6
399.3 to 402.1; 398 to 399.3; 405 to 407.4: -0.10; 74.2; 84.1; 84.1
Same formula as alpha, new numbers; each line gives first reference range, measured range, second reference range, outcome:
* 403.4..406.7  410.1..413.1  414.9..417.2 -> 0.332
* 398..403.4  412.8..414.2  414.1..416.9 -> -0.018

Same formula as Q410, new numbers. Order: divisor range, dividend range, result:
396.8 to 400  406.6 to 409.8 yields 1.33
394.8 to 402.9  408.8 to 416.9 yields 1.19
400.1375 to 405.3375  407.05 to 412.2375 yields 0.92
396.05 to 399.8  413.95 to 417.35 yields 1.56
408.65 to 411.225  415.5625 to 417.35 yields 1.25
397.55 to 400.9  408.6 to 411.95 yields 1.04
